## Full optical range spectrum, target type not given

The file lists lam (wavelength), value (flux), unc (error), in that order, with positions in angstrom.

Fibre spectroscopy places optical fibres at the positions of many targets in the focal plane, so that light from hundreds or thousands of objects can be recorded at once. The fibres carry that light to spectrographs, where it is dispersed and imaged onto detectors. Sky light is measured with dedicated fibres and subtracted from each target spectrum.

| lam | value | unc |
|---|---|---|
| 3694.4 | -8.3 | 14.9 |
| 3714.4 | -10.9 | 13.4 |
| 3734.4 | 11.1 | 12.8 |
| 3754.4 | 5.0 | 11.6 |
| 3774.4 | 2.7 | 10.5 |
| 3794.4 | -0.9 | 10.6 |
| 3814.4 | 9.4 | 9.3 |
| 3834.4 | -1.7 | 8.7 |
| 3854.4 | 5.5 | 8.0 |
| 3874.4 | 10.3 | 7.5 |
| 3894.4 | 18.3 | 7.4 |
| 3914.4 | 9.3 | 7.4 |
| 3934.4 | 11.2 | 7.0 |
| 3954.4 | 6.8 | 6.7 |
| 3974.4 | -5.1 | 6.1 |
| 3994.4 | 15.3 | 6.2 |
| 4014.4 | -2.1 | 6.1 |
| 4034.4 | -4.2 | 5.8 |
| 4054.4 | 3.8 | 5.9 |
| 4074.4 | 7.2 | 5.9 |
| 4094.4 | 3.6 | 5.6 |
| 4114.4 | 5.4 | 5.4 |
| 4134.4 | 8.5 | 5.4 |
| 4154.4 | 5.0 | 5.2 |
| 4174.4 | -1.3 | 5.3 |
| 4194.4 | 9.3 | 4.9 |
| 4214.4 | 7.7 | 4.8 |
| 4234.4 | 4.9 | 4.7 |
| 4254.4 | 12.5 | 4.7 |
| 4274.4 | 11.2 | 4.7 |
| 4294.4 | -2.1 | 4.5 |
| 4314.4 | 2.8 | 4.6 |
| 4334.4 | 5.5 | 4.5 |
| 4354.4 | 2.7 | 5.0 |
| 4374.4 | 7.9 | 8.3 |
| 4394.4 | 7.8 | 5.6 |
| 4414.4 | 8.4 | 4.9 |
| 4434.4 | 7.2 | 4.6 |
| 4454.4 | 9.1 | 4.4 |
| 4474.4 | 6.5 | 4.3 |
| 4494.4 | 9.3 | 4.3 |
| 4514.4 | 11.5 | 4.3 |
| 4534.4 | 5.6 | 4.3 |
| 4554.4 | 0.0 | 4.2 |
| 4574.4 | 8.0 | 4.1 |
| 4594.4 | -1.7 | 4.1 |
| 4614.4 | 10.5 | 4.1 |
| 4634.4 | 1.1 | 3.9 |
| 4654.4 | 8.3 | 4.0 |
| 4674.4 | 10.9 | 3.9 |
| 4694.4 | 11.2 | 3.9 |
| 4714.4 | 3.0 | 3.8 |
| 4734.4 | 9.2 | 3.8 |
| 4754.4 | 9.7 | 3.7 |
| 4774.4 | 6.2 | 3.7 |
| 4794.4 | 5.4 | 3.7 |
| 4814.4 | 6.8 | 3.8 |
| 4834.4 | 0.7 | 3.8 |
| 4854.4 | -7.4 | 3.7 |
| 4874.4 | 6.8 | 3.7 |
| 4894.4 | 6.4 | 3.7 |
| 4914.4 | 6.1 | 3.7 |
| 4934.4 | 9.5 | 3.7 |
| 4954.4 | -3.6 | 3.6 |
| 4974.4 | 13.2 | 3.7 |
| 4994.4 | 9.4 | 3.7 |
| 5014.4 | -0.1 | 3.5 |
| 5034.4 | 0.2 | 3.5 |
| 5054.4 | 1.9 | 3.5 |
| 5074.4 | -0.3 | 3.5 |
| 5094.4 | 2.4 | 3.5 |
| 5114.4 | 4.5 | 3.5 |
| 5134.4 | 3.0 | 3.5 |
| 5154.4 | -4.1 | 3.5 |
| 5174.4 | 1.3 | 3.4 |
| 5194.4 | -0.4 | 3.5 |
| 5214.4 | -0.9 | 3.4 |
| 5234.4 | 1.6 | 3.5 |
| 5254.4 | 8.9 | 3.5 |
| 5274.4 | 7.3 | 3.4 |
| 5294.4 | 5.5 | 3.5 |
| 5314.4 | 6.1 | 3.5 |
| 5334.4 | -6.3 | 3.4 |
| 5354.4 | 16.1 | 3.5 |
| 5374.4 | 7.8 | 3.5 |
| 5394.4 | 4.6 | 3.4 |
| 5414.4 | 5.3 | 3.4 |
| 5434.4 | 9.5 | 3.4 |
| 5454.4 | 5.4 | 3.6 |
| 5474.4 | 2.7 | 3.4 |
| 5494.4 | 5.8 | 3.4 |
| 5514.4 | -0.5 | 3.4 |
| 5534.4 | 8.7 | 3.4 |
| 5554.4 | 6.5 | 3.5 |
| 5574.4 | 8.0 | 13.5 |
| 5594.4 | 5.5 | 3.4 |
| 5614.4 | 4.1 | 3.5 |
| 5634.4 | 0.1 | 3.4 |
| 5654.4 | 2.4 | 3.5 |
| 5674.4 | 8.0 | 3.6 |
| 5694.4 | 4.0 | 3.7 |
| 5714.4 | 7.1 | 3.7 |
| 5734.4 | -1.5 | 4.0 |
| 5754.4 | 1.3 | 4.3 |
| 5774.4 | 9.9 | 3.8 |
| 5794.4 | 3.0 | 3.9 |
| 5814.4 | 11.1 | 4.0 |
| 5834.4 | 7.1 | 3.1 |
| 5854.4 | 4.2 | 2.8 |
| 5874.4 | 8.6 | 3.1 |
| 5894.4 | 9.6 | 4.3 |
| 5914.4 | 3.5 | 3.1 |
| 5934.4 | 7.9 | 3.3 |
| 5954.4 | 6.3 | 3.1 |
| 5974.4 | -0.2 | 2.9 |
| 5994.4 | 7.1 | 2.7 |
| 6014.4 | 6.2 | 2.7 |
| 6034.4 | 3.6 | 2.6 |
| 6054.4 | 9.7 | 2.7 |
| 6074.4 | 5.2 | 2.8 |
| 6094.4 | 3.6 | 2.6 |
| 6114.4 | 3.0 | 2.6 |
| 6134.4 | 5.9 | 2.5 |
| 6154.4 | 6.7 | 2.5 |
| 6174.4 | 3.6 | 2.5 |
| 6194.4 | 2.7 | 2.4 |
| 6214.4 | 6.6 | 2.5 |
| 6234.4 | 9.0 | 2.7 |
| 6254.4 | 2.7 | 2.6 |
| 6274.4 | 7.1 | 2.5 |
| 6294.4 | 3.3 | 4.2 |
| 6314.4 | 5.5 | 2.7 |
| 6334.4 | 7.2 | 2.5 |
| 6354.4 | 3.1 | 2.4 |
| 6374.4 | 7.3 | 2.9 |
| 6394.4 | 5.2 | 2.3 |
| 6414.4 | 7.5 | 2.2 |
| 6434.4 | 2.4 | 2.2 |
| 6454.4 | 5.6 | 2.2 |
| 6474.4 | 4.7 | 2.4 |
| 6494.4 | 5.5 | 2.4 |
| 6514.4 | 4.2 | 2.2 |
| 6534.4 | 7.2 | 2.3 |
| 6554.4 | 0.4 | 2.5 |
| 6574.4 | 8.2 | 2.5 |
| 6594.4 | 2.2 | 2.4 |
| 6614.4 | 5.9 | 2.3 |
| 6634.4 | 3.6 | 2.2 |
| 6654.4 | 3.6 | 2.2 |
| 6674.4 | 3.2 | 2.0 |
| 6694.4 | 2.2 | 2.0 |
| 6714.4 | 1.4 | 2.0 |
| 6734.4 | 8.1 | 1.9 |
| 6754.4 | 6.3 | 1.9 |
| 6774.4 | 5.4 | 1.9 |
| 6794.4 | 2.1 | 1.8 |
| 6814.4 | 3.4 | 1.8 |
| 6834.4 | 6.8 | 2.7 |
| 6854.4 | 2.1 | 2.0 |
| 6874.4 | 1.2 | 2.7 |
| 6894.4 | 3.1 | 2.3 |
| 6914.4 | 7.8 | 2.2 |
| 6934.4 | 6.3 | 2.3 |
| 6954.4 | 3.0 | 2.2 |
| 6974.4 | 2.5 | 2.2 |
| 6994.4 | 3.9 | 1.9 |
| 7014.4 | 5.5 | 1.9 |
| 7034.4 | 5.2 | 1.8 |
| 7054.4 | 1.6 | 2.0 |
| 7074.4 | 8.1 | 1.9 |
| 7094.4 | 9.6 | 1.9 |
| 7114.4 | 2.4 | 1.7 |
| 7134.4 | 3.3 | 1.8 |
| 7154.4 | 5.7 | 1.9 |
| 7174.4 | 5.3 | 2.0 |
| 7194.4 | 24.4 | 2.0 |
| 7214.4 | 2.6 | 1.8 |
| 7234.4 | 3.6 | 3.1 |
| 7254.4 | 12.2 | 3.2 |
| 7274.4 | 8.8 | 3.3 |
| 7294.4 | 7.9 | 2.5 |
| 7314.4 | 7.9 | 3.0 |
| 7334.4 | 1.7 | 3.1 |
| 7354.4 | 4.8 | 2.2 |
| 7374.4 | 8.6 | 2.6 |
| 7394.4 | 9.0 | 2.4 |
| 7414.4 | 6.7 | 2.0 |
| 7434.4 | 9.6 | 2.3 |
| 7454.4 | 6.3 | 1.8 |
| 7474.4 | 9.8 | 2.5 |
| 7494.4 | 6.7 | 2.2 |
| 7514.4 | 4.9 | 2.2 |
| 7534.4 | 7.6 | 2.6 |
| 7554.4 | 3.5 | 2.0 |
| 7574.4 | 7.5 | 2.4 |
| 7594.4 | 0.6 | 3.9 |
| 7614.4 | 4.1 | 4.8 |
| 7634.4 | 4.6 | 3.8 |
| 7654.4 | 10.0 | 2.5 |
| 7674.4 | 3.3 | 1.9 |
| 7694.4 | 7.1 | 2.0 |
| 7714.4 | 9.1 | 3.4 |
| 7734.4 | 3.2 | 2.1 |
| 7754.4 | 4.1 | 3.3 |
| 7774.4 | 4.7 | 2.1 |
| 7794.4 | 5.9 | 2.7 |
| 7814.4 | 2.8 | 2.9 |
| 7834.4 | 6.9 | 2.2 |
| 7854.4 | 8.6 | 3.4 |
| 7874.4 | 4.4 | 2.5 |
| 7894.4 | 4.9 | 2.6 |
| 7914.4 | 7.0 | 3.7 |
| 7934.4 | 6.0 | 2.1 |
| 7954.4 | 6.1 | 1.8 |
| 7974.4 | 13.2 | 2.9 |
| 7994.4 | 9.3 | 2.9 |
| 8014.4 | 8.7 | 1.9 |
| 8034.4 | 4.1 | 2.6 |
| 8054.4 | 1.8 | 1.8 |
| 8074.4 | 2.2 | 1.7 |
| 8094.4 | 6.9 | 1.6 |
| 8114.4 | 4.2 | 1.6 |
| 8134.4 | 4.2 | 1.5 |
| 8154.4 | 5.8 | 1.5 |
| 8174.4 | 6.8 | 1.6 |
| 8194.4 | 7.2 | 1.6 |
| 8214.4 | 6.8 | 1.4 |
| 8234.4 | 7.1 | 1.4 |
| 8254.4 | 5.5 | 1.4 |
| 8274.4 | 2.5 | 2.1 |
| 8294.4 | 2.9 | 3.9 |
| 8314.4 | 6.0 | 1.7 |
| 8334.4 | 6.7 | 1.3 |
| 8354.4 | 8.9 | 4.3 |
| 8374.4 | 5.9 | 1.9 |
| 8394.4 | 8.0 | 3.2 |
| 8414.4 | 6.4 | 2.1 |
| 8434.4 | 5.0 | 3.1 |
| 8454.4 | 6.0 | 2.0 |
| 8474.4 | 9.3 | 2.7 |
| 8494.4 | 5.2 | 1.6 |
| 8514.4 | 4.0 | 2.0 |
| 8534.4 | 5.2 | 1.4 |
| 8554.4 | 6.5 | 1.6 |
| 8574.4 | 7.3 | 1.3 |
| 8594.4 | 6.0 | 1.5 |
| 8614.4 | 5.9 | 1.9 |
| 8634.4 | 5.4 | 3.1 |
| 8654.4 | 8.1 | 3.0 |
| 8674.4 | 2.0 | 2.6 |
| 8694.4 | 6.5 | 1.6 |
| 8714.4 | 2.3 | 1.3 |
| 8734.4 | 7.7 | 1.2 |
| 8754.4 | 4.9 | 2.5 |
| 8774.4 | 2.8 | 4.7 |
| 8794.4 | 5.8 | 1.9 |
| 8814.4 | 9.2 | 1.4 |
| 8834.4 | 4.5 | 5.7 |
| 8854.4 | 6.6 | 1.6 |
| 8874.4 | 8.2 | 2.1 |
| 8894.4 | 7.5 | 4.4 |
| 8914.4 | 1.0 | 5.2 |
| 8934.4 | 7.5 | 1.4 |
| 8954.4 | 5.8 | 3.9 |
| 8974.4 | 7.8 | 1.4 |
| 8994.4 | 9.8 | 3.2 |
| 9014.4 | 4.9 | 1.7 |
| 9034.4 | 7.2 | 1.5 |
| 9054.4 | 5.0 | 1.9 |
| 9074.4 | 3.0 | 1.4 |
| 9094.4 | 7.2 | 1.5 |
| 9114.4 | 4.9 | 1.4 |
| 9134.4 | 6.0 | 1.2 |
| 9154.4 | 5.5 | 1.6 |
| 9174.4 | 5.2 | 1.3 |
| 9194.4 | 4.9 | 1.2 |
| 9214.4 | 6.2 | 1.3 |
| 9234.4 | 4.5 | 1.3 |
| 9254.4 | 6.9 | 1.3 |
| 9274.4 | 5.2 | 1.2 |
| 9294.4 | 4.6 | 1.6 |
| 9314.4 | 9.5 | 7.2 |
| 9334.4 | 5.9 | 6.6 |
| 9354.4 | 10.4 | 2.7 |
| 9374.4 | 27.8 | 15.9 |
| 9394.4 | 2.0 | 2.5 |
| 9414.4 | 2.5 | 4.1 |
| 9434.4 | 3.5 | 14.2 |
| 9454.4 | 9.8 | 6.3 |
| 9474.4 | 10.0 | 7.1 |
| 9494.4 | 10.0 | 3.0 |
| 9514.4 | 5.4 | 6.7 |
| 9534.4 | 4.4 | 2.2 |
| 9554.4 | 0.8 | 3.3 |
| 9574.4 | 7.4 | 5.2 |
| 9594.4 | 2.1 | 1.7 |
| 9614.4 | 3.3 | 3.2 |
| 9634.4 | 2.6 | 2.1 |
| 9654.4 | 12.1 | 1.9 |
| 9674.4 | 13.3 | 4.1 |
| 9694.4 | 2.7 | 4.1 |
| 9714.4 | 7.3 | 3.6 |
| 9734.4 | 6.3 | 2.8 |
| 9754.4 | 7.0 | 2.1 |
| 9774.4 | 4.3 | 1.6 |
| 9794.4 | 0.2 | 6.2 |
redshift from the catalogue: 0.929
